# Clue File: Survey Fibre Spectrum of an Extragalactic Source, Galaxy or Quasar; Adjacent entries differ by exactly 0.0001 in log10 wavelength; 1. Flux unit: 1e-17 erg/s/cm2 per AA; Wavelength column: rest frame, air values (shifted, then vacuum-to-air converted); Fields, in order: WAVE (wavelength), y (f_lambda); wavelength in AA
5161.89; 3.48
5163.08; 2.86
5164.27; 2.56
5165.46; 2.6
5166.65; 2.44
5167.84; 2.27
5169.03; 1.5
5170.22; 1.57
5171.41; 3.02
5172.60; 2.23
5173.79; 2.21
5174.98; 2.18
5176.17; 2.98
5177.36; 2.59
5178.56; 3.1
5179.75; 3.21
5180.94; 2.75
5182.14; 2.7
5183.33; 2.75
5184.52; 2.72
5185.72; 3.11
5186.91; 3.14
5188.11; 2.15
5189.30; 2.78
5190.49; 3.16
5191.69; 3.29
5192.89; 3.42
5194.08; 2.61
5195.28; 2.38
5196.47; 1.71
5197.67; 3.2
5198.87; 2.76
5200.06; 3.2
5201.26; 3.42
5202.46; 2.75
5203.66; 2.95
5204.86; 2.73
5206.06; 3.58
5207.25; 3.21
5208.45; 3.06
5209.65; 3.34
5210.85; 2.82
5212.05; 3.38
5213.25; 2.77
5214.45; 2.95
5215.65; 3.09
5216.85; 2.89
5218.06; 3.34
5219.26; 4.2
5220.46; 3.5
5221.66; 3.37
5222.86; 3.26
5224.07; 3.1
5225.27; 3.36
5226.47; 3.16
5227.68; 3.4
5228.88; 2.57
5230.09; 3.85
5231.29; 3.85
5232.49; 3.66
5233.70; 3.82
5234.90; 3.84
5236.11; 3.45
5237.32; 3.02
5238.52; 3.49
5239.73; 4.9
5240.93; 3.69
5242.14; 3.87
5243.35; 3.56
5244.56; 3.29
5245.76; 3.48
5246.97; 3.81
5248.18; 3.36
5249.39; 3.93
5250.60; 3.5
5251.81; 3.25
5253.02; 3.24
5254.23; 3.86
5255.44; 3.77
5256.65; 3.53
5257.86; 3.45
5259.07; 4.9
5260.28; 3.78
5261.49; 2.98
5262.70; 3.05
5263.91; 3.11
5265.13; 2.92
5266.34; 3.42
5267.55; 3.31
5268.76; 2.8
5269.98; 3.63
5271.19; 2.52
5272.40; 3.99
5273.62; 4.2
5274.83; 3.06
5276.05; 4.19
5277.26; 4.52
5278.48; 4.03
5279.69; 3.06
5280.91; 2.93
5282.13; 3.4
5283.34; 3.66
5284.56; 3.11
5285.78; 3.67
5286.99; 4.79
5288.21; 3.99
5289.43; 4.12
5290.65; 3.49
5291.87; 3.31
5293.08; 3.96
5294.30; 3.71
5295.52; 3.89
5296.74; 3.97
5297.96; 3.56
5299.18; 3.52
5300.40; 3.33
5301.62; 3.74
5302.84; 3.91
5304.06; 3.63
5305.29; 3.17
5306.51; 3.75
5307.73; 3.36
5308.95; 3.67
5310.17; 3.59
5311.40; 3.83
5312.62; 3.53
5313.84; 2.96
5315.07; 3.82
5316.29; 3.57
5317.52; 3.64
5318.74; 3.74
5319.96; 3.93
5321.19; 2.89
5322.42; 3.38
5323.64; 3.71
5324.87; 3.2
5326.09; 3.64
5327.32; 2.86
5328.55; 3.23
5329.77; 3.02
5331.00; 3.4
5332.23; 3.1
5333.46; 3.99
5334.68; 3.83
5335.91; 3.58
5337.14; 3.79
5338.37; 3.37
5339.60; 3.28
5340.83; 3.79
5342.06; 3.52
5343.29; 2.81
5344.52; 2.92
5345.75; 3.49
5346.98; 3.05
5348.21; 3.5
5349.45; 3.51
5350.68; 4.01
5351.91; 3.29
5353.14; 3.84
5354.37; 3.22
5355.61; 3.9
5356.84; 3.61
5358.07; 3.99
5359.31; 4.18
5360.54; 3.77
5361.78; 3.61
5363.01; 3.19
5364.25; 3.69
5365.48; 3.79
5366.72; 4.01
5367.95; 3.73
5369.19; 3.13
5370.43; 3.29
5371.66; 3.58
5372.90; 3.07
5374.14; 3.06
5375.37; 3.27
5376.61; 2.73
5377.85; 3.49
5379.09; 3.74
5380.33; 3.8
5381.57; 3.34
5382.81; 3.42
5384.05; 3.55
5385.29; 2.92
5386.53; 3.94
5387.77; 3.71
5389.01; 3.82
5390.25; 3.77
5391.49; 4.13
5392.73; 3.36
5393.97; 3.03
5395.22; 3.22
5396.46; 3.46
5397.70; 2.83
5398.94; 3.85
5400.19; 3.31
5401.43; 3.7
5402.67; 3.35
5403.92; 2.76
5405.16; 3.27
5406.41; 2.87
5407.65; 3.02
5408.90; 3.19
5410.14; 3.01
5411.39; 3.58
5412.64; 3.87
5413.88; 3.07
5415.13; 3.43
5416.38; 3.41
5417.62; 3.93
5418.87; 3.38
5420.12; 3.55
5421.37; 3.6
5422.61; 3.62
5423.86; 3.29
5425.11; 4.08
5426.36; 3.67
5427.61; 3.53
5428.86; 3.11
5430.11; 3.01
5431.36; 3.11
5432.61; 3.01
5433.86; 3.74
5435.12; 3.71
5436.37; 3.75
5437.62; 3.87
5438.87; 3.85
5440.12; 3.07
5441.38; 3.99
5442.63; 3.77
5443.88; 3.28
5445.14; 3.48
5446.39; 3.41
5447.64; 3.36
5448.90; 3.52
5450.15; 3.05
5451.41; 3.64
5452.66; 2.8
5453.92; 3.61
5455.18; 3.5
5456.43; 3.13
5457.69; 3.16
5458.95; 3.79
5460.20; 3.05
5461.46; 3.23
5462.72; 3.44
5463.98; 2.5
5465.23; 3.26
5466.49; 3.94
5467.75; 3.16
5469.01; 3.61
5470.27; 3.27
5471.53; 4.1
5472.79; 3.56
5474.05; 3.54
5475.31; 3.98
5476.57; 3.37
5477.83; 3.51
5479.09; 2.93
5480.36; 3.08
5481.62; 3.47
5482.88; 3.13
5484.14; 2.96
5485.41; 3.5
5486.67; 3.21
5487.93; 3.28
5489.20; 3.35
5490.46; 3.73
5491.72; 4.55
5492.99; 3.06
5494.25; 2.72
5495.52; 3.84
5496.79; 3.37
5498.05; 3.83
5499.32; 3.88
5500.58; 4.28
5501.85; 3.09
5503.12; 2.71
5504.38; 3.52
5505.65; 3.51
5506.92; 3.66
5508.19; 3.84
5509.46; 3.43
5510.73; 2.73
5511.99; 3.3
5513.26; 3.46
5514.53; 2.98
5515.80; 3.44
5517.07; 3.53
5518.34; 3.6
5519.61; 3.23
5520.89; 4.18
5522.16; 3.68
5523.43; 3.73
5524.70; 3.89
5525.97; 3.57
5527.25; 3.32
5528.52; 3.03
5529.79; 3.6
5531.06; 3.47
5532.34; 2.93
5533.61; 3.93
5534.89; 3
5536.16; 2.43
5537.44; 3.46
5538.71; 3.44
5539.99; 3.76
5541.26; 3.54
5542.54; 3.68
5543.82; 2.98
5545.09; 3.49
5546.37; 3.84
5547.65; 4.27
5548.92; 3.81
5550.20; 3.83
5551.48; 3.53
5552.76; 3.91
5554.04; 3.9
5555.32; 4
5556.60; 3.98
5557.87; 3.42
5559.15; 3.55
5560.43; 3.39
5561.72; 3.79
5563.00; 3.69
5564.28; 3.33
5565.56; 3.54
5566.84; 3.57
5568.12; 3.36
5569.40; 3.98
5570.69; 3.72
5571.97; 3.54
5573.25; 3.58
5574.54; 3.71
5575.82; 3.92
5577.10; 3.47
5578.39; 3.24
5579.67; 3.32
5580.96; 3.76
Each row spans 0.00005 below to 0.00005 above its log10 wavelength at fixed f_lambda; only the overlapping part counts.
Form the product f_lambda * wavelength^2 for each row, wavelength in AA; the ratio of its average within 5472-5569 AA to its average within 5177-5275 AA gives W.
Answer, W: 1.19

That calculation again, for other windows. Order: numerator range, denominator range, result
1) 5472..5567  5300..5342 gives 1.07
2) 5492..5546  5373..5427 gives 1.05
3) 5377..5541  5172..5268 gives 1.17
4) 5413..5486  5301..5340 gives 1.03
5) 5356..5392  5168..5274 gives 1.18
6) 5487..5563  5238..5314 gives 1.07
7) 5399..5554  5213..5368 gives 1.04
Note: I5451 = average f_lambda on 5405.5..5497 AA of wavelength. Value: 3.42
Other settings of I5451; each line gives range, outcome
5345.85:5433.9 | 3.46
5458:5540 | 3.43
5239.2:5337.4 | 3.58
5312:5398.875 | 3.48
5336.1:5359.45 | 3.52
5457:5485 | 3.37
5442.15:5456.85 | 3.38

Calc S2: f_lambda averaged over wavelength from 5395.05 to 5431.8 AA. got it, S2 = 3.37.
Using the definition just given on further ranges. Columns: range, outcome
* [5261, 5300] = 3.56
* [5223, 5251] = 3.56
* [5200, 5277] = 3.42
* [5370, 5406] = 3.4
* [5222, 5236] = 3.44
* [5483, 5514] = 3.44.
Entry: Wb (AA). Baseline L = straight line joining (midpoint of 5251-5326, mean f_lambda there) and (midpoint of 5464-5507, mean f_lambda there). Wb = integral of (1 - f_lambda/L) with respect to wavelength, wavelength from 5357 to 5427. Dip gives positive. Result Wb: 0.8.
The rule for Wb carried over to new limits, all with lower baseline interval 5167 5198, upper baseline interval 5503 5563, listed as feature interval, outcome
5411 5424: -1.19 AA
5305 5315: -1.86 AA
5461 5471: 0.14 AA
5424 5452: -1.81 AA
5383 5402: -2.01 AA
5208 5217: -1.10 AA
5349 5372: -4.19 AA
